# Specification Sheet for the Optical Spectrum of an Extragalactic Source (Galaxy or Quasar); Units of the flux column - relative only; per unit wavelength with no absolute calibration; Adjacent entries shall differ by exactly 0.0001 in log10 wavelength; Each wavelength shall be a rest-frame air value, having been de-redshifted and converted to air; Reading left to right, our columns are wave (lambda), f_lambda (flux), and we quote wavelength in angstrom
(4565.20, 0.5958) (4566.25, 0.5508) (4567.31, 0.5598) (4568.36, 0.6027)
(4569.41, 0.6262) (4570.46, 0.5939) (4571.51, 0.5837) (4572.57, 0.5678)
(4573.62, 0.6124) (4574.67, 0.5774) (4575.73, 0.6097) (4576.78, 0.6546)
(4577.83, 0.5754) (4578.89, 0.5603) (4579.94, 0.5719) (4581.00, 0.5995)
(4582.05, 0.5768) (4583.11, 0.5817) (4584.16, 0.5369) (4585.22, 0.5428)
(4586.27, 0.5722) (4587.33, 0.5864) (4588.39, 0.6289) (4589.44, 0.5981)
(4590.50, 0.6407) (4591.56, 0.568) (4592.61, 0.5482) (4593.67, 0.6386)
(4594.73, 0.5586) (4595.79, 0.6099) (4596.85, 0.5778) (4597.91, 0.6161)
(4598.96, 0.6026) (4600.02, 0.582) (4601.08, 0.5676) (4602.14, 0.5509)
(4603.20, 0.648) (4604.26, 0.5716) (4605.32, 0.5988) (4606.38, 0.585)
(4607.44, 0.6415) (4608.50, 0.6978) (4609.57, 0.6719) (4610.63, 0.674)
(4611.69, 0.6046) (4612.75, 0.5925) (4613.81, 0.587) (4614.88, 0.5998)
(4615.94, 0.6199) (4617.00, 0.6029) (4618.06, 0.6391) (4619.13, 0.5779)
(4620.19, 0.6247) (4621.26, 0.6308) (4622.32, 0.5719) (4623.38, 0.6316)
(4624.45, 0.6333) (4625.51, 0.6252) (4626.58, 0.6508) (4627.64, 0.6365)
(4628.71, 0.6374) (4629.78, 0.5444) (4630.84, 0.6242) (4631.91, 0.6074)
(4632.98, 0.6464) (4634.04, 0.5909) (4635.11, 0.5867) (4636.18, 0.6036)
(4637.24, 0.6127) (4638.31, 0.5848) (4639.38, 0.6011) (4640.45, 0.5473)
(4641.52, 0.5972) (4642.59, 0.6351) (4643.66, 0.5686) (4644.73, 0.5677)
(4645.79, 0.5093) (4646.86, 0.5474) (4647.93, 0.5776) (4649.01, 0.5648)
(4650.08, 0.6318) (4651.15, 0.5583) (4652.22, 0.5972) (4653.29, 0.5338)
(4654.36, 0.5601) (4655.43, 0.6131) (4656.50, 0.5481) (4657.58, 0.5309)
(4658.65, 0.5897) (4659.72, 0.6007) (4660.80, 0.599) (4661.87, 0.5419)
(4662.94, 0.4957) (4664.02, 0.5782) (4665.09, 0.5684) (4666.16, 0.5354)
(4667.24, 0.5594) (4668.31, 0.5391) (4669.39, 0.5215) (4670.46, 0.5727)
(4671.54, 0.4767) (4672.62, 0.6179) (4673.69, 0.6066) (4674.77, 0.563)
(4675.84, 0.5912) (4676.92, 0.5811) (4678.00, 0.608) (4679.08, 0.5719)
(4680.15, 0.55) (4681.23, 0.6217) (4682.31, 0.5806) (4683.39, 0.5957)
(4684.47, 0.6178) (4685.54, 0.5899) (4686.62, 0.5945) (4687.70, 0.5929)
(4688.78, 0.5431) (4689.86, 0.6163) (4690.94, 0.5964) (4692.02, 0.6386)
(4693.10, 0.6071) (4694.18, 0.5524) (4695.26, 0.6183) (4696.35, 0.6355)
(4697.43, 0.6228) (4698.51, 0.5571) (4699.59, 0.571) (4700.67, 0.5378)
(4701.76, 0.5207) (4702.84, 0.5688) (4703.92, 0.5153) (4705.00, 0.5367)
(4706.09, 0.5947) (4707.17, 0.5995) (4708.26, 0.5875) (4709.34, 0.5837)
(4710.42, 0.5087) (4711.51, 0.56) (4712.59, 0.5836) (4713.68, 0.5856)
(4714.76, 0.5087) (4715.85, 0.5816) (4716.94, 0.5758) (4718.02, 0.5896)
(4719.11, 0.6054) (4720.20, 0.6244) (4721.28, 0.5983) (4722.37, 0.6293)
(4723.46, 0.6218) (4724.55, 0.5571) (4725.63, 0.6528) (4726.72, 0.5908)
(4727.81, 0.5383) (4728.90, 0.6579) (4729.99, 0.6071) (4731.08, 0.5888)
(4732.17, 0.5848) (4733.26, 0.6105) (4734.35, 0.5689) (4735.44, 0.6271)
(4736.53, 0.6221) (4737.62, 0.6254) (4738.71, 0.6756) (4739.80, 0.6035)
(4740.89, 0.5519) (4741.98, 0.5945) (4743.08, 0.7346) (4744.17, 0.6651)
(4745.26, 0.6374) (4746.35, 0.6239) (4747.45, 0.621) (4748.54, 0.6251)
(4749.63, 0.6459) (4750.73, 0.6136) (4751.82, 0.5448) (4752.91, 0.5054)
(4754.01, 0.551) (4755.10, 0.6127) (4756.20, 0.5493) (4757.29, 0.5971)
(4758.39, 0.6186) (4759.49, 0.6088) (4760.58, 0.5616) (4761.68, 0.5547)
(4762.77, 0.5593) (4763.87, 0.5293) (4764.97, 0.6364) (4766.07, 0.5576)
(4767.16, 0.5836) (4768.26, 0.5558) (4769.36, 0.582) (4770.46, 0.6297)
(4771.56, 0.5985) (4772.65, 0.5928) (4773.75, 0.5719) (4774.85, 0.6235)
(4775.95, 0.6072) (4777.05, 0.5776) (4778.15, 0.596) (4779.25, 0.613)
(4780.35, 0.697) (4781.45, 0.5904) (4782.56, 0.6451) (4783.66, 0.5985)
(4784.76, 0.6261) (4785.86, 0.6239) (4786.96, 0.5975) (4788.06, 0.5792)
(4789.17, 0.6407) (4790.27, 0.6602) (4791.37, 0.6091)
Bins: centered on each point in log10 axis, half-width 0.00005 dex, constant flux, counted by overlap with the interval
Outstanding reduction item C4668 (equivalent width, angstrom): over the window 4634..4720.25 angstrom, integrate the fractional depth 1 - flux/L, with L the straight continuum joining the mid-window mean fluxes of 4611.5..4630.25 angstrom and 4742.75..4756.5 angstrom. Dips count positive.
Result 4.96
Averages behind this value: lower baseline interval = 0.612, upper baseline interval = 0.609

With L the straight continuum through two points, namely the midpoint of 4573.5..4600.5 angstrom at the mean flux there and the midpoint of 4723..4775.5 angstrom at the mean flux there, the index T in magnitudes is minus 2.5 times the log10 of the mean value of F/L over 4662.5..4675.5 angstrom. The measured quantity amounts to 0.08 mag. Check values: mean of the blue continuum 0.589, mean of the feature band 0.554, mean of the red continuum 0.599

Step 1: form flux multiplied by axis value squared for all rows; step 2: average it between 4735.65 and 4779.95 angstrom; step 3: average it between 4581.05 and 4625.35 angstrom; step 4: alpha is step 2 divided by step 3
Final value 1.06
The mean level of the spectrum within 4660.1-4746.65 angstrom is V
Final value 0.587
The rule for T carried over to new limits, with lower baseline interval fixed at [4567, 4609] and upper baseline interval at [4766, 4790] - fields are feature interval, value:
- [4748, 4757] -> 0.04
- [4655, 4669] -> 0.07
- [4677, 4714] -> 0.04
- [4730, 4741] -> -0.01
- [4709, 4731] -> 0.03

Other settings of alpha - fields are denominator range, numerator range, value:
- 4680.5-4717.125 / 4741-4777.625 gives 1.05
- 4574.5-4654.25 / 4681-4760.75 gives 1.04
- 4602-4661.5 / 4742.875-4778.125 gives 1.05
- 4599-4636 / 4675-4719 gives 0.98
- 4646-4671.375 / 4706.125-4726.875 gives 1.07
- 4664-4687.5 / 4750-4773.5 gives 1.04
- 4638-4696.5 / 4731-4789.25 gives 1.09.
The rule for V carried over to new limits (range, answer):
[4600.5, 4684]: 0.59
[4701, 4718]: 0.561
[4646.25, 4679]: 0.567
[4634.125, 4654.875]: 0.578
